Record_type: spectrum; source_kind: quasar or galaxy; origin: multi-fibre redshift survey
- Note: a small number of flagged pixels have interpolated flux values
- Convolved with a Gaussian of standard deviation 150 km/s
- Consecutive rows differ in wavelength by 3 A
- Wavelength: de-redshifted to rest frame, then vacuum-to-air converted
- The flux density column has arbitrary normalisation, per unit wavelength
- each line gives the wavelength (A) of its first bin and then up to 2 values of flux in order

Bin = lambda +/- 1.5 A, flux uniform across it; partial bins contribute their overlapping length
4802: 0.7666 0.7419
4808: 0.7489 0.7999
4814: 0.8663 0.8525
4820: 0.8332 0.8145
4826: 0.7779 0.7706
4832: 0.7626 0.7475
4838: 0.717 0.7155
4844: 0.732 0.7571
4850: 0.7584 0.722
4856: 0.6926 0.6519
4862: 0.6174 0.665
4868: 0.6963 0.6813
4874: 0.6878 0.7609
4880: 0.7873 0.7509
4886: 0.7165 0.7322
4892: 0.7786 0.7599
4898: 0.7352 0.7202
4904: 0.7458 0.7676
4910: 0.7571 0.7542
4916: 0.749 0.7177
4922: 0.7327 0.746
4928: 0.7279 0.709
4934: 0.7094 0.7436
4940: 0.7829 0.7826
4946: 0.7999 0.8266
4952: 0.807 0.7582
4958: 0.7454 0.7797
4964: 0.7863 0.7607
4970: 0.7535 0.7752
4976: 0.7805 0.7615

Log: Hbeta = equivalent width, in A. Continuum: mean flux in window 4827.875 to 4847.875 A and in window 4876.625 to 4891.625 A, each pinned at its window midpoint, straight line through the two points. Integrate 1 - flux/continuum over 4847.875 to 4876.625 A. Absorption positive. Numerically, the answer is 2.2 A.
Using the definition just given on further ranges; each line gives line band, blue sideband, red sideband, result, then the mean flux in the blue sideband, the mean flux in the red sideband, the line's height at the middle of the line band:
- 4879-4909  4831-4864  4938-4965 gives -0.1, 0.714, 0.785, 0.746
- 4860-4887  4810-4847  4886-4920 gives 1.9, 0.781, 0.746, 0.76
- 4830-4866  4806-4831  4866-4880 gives 2.1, 0.806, 0.714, 0.756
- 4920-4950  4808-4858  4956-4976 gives 0.5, 0.768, 0.768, 0.768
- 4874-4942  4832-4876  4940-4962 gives 0.5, 0.706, 0.786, 0.75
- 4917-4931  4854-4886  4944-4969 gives 0.4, 0.7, 0.782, 0.752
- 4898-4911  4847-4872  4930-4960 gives -0.3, 0.69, 0.768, 0.731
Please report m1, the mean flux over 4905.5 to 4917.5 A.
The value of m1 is 0.757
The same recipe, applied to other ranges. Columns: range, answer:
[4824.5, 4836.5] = 0.765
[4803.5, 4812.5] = 0.764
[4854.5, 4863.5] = 0.654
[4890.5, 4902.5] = 0.748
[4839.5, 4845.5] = 0.724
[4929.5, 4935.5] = 0.709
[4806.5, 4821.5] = 0.82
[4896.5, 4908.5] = 0.742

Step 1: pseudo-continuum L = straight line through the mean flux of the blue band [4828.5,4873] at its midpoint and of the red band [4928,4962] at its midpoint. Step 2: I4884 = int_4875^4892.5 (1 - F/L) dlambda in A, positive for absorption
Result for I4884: -0.5 A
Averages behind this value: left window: 0.711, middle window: 0.751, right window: 0.766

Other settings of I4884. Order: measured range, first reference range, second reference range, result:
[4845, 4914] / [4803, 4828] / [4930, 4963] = 5.3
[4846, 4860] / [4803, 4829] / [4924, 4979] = 1.3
